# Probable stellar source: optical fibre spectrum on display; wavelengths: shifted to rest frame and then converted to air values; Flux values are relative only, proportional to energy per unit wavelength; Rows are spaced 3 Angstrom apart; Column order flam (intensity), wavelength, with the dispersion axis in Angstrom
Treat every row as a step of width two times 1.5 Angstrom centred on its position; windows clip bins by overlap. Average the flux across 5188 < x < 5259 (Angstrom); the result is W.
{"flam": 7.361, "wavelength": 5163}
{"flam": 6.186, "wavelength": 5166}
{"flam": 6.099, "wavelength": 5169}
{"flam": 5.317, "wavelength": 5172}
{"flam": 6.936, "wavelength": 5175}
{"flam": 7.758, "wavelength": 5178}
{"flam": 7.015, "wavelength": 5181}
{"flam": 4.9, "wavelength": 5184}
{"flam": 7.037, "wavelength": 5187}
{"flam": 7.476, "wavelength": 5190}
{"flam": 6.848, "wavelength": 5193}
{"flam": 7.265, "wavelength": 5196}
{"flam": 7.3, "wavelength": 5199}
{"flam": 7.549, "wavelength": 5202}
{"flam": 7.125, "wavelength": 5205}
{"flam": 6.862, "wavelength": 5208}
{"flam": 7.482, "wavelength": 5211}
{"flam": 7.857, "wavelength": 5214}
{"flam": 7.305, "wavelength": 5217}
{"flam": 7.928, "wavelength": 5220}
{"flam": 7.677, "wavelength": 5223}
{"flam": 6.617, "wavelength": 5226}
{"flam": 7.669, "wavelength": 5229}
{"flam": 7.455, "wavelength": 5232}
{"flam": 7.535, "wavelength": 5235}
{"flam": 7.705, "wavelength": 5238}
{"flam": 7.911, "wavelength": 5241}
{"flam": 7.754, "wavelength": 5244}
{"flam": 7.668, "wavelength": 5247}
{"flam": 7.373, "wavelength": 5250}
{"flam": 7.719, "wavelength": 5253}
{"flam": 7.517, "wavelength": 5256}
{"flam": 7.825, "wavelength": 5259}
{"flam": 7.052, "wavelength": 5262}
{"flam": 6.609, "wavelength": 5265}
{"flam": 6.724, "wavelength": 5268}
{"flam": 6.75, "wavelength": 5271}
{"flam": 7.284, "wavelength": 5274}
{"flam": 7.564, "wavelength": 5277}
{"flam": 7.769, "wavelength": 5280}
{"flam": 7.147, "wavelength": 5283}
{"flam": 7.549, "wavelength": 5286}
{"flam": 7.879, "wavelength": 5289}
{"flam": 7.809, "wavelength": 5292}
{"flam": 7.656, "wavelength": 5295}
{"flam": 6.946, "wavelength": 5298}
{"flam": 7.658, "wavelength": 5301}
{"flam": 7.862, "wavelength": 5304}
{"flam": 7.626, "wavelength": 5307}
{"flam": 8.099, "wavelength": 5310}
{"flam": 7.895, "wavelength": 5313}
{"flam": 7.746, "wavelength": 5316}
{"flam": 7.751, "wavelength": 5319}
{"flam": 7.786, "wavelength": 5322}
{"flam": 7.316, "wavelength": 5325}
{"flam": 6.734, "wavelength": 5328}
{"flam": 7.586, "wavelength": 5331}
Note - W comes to 7.47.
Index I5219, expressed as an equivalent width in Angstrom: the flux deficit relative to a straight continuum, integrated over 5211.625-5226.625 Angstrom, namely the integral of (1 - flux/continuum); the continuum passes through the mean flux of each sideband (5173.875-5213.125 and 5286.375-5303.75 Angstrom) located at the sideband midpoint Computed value -0.7 Angstrom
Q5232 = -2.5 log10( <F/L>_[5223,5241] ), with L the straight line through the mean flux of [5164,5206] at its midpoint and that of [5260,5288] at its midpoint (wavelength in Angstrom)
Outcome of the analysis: -0.071 mag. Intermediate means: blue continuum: 6.78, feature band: 7.46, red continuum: 7.19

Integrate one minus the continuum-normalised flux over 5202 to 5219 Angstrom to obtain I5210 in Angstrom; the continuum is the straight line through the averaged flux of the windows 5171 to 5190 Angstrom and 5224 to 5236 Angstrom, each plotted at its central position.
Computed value -0.8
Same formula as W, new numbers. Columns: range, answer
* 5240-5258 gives 7.65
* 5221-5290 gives 7.42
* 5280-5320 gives 7.67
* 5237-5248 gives 7.77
